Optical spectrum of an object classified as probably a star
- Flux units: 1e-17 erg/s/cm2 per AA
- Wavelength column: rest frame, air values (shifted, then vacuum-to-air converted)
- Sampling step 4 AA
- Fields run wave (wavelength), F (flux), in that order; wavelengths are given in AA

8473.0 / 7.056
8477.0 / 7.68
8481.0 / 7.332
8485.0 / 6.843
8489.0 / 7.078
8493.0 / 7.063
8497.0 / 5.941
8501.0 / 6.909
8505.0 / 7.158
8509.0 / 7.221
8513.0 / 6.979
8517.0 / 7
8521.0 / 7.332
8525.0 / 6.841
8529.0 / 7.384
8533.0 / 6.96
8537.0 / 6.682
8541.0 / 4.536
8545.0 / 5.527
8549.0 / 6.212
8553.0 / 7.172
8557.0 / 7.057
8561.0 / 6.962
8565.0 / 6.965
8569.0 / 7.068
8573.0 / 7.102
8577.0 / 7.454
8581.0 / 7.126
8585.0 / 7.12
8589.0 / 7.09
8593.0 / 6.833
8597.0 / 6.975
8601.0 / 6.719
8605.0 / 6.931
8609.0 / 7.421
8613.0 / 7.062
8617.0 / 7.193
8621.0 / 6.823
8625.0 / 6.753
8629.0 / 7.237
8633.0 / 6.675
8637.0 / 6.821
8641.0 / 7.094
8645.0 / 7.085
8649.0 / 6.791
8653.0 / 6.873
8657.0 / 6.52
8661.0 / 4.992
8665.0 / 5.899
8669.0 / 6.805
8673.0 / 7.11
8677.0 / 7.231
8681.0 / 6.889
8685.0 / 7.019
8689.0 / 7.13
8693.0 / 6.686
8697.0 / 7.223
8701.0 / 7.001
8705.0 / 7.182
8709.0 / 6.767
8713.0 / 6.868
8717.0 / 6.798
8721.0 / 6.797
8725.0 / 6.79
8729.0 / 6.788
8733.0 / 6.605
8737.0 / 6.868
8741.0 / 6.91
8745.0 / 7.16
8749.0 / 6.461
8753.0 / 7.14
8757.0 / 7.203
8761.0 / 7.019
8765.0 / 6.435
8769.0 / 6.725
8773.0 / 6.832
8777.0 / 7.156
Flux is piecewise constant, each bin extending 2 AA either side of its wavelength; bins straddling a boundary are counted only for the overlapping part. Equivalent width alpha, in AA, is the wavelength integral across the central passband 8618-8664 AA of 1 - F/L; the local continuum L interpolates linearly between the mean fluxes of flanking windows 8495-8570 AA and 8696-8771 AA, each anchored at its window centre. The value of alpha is 0.8 AA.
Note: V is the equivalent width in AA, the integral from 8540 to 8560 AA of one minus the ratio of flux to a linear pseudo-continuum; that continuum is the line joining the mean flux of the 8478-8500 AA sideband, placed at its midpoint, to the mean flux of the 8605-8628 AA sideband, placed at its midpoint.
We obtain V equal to 2.1 AA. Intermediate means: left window 6.89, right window 7.05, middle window 6.22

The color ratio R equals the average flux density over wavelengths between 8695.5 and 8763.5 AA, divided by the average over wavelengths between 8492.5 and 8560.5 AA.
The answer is 1.0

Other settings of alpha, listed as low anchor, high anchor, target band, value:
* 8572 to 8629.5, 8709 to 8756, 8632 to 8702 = 1.8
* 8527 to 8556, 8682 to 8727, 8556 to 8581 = -2.5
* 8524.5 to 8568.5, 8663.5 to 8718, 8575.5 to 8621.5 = -2.5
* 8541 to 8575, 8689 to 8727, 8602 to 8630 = -1.3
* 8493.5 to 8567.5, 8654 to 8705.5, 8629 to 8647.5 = -0.6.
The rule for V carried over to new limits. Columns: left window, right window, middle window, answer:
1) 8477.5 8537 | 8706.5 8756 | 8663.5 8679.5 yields 0.2 AA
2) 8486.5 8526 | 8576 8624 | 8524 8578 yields 2.4 AA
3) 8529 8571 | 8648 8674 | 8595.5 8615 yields -1.7 AA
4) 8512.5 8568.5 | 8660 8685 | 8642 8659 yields -0.6 AA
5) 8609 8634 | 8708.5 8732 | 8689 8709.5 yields -0.5 AA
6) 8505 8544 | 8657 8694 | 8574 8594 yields -1.3 AA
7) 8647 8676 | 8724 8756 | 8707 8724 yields -0.2 AA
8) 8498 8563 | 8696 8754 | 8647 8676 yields 1.6 AA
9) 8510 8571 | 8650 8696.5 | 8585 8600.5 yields -0.6 AA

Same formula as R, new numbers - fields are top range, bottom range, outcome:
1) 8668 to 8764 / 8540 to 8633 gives 1.01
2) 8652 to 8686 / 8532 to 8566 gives 1.02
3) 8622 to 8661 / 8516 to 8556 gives 1.03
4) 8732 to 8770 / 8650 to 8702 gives 1.02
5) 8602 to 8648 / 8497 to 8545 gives 1.04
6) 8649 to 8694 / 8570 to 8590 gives 0.93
